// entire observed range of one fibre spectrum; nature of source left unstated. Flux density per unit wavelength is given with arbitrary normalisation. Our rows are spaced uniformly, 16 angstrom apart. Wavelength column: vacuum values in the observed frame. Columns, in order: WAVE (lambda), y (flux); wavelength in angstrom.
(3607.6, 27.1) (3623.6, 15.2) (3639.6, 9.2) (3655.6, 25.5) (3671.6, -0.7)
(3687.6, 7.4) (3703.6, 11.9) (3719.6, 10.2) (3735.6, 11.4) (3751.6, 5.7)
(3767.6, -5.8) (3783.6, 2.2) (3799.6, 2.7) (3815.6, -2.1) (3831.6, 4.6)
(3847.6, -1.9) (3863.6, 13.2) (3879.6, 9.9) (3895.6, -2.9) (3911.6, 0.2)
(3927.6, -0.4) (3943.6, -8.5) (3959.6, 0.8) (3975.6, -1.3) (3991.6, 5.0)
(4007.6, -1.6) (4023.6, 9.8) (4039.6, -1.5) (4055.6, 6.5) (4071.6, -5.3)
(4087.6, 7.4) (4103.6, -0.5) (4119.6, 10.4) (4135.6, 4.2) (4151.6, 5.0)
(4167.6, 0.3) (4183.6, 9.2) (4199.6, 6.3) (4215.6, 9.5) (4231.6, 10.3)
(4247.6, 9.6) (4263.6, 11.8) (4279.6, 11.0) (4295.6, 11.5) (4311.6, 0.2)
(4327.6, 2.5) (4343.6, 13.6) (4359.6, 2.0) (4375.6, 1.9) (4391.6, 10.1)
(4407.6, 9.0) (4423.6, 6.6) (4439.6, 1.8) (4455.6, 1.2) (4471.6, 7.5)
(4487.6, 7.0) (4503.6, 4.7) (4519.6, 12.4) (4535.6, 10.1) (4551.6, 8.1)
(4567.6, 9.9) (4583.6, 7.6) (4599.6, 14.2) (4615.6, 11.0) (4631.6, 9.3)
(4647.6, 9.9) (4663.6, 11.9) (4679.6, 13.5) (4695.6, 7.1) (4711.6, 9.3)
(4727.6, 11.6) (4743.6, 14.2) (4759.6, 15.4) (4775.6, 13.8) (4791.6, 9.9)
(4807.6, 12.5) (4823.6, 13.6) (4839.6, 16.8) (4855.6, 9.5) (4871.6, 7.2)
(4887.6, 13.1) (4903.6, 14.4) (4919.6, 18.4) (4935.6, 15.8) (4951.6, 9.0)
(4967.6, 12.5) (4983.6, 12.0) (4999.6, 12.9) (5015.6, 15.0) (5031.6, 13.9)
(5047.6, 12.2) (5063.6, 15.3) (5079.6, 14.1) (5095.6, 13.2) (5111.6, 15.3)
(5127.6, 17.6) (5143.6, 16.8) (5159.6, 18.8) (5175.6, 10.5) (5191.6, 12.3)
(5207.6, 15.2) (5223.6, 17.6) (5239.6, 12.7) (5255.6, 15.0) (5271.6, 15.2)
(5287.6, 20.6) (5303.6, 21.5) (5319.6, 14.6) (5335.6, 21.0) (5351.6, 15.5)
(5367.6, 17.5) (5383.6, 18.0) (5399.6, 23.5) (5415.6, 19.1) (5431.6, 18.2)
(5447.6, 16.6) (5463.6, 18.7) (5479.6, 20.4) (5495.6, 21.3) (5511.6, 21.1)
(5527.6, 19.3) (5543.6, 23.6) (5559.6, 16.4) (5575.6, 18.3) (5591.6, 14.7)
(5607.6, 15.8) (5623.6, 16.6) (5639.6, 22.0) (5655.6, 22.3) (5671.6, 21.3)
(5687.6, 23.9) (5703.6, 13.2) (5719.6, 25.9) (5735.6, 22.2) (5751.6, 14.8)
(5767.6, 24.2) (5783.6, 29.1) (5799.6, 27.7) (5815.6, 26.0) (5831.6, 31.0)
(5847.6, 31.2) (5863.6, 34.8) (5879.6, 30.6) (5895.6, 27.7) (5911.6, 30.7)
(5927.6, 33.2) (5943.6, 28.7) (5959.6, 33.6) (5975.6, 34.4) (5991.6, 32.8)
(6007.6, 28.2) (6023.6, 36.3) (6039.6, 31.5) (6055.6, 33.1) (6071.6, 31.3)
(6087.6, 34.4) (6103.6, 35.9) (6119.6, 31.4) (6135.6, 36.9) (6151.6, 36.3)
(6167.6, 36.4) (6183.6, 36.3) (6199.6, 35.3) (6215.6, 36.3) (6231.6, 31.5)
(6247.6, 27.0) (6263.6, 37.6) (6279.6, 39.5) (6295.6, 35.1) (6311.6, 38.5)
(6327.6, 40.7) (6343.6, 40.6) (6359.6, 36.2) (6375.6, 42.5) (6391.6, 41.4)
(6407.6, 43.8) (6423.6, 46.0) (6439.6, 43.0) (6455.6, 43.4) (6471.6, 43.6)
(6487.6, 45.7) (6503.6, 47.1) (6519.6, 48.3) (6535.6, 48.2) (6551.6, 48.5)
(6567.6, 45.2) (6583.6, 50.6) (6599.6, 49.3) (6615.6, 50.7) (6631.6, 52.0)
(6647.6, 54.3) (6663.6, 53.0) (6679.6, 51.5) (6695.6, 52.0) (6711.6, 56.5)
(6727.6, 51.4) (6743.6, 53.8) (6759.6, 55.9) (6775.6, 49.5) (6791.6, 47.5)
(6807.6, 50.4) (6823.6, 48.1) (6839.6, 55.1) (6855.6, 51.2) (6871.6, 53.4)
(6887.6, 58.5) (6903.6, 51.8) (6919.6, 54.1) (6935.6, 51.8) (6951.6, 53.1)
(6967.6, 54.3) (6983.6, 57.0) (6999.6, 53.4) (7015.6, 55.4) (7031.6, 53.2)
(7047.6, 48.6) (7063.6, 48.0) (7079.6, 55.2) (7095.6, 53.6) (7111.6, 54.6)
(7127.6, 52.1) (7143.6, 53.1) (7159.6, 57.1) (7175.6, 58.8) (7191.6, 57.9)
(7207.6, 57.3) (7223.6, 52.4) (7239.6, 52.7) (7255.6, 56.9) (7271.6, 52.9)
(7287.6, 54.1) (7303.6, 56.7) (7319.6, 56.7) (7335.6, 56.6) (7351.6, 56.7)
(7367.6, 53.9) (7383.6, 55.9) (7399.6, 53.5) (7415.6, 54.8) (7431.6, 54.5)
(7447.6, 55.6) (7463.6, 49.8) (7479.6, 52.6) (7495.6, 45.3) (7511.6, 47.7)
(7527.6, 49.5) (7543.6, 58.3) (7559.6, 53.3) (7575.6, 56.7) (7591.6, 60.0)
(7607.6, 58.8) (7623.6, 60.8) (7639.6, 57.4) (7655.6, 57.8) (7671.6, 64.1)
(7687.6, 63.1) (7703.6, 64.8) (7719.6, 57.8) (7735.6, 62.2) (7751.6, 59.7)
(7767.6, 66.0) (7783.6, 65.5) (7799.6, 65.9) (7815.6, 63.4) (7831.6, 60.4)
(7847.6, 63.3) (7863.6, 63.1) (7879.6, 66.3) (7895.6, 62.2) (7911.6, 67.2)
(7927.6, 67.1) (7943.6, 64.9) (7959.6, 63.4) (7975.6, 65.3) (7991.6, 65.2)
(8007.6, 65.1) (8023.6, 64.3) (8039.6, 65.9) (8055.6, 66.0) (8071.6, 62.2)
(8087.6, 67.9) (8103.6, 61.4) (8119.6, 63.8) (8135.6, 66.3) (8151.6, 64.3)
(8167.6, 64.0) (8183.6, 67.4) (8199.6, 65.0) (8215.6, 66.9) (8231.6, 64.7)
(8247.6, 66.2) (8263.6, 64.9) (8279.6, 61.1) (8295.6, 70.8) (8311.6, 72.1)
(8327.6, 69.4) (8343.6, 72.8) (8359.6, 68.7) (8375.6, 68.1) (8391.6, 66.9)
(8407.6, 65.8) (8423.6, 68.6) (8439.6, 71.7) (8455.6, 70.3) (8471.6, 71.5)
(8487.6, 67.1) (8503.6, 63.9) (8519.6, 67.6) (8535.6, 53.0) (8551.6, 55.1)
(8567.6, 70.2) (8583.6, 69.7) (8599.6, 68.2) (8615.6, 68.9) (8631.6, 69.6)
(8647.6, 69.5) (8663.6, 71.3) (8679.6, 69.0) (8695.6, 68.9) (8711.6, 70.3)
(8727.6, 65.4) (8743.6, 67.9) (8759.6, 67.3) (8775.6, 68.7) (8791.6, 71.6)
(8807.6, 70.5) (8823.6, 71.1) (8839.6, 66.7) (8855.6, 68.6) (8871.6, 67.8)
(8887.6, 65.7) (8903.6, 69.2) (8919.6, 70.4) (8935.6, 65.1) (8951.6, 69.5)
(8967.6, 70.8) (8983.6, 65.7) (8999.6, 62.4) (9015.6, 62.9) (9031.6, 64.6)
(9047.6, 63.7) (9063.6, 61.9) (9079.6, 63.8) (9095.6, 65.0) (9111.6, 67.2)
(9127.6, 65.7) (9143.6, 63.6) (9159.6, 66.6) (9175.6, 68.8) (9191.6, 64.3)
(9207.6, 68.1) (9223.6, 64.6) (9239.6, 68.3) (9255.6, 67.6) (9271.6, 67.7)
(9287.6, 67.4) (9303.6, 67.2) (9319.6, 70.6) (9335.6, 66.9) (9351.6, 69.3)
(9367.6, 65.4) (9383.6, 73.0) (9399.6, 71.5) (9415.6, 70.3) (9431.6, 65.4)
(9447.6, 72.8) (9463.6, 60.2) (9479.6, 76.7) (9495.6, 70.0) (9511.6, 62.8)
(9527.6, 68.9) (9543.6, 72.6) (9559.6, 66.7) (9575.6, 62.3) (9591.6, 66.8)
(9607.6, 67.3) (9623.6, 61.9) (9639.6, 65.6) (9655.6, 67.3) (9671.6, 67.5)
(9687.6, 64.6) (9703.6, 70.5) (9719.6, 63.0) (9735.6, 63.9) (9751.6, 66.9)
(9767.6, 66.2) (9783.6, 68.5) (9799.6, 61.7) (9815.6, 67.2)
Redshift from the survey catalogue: 0.45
